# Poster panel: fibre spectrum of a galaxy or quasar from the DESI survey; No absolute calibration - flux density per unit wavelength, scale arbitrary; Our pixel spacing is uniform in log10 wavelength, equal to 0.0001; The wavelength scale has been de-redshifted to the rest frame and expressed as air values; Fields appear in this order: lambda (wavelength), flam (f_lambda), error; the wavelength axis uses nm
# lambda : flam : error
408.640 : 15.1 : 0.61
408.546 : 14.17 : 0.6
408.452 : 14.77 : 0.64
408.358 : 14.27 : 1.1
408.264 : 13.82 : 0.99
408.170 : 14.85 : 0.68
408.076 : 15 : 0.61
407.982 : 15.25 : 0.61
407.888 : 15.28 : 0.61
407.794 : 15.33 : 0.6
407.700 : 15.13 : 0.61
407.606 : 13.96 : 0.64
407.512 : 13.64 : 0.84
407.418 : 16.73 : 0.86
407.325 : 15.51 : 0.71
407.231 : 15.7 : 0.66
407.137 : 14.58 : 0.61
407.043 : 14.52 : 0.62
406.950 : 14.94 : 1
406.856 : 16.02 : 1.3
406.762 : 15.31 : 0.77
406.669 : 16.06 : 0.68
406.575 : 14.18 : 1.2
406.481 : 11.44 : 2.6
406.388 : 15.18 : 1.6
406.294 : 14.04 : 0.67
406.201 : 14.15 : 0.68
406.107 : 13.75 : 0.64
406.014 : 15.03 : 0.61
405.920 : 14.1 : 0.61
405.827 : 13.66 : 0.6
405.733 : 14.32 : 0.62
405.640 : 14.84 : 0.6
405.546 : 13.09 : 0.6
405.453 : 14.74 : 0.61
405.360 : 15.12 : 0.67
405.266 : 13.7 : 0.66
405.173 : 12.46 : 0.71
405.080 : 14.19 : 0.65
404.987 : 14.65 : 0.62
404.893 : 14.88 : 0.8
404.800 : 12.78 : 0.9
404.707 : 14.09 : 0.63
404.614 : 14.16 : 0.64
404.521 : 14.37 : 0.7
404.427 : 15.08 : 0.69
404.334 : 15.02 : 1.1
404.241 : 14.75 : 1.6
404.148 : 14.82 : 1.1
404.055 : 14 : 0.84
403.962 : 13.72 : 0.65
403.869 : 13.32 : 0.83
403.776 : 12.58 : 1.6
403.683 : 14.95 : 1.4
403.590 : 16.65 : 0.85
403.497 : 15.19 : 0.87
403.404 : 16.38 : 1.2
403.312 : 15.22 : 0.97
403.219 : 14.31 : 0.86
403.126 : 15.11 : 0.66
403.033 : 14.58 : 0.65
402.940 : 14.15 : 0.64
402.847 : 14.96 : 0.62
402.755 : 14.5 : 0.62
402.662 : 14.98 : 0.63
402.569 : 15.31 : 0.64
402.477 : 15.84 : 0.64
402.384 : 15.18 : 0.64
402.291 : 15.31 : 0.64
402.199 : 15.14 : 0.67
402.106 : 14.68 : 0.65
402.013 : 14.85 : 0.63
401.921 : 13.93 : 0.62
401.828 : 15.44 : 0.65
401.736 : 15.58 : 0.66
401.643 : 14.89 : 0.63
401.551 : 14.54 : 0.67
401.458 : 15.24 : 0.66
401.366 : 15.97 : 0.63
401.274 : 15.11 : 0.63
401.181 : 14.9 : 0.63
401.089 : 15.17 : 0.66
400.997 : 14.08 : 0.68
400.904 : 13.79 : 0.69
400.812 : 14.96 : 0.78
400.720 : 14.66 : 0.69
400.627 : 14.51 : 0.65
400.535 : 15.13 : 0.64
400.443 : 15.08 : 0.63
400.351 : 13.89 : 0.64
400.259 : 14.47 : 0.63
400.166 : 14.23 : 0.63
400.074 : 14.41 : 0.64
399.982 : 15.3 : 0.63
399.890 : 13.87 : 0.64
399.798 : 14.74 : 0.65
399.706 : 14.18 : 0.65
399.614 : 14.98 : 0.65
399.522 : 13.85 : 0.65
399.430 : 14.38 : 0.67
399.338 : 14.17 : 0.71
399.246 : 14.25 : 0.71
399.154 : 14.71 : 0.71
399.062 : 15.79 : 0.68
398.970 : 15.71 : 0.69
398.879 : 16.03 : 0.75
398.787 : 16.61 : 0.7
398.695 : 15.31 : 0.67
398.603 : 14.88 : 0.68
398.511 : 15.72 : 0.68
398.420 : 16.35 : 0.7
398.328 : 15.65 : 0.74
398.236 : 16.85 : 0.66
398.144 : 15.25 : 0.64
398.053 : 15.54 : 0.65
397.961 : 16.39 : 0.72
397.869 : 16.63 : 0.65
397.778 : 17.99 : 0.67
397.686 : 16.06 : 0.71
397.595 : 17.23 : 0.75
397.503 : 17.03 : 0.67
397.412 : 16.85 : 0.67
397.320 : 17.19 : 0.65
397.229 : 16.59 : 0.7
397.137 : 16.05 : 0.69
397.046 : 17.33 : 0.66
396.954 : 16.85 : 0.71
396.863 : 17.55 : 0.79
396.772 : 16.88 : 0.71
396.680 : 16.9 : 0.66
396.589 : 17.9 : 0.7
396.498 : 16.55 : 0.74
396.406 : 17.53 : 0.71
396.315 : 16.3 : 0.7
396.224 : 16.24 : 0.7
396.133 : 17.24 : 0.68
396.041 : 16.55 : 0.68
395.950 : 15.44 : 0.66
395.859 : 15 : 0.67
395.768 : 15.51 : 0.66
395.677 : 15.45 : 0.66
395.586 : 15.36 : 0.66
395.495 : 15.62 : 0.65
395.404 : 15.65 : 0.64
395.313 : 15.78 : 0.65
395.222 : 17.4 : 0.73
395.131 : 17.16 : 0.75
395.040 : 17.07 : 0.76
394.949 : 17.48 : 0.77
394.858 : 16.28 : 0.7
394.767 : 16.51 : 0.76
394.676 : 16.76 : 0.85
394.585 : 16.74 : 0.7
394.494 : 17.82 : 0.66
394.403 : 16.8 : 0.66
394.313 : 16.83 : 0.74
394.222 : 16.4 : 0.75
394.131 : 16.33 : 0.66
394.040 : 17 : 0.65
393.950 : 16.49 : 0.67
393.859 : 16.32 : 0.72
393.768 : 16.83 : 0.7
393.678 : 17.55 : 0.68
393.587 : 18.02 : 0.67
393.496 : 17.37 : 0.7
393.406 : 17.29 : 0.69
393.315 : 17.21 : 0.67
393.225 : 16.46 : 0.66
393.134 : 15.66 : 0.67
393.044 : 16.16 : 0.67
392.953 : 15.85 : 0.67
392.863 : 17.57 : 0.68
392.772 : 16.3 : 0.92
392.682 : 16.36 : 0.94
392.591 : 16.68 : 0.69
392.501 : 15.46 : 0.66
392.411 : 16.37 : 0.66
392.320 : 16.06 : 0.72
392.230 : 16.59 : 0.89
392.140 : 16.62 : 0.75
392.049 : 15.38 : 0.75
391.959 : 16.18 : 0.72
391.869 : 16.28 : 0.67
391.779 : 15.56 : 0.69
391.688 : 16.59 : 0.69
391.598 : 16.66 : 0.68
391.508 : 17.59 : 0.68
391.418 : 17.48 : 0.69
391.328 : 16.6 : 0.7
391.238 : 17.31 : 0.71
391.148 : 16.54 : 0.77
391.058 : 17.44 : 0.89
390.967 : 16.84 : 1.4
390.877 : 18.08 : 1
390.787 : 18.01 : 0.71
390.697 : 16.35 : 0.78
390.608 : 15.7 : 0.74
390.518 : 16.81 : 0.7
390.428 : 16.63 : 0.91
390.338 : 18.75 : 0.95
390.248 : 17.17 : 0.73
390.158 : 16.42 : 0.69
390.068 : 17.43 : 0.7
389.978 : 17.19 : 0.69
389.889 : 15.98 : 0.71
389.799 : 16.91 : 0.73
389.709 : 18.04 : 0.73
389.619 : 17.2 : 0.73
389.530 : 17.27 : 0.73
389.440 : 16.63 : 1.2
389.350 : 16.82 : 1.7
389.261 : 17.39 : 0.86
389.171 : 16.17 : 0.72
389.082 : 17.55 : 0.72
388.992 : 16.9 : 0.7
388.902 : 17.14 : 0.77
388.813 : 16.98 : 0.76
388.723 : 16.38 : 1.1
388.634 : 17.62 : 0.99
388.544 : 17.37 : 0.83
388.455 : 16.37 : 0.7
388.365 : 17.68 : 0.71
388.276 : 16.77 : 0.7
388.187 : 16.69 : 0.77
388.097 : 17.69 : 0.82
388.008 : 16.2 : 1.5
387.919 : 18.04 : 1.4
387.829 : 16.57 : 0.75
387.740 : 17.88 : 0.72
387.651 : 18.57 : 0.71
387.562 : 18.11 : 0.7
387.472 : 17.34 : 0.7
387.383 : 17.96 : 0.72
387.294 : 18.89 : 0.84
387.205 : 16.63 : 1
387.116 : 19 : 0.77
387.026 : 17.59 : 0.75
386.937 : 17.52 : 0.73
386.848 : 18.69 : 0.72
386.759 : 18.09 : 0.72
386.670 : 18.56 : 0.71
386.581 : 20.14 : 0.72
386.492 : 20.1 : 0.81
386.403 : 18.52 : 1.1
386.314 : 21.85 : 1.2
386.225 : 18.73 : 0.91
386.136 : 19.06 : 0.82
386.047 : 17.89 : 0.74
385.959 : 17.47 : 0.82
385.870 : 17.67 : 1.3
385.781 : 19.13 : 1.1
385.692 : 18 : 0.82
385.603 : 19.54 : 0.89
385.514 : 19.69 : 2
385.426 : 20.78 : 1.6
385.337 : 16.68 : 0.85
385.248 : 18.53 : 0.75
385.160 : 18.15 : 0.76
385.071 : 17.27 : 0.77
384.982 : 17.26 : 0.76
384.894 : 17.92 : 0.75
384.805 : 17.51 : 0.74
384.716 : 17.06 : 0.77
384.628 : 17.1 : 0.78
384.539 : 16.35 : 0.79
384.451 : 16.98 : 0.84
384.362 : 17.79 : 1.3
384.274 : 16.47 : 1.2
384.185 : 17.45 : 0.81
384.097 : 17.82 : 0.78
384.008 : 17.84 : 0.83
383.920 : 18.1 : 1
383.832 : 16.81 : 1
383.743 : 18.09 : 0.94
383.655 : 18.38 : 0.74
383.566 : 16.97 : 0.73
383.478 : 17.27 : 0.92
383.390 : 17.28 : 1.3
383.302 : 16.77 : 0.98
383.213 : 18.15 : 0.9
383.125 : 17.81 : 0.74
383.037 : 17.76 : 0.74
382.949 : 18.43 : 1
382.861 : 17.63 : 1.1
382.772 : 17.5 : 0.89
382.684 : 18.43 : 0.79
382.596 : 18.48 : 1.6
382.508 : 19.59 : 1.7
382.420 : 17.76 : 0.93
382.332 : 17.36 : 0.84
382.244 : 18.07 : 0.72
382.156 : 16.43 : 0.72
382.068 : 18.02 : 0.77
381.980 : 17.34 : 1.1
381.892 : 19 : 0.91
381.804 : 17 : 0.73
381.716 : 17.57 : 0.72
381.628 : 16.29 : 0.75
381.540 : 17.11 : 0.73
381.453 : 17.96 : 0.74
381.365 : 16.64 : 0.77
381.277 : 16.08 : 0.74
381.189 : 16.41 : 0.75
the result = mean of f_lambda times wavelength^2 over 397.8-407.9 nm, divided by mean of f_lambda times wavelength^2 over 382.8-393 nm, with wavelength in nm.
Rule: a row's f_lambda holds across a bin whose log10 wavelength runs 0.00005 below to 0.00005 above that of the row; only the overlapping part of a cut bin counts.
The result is 0.92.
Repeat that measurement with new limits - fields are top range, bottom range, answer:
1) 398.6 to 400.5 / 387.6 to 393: 0.92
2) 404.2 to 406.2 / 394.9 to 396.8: 0.91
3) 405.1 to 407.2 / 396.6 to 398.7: 0.91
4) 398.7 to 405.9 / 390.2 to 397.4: 0.92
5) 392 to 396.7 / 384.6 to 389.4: 0.96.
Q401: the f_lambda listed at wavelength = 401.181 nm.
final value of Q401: 14.9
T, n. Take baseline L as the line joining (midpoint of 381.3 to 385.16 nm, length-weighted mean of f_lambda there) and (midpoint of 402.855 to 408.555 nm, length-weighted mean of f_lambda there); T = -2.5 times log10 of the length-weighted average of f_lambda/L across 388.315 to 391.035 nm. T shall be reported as -0.02 mag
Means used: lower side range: 17.6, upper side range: 14.6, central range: 17.1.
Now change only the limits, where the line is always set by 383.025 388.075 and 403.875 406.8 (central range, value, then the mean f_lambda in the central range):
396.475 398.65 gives -0.059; 16.6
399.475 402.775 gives 0.017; 14.8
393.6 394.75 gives -0.032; 16.8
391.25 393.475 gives 0.014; 16.5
